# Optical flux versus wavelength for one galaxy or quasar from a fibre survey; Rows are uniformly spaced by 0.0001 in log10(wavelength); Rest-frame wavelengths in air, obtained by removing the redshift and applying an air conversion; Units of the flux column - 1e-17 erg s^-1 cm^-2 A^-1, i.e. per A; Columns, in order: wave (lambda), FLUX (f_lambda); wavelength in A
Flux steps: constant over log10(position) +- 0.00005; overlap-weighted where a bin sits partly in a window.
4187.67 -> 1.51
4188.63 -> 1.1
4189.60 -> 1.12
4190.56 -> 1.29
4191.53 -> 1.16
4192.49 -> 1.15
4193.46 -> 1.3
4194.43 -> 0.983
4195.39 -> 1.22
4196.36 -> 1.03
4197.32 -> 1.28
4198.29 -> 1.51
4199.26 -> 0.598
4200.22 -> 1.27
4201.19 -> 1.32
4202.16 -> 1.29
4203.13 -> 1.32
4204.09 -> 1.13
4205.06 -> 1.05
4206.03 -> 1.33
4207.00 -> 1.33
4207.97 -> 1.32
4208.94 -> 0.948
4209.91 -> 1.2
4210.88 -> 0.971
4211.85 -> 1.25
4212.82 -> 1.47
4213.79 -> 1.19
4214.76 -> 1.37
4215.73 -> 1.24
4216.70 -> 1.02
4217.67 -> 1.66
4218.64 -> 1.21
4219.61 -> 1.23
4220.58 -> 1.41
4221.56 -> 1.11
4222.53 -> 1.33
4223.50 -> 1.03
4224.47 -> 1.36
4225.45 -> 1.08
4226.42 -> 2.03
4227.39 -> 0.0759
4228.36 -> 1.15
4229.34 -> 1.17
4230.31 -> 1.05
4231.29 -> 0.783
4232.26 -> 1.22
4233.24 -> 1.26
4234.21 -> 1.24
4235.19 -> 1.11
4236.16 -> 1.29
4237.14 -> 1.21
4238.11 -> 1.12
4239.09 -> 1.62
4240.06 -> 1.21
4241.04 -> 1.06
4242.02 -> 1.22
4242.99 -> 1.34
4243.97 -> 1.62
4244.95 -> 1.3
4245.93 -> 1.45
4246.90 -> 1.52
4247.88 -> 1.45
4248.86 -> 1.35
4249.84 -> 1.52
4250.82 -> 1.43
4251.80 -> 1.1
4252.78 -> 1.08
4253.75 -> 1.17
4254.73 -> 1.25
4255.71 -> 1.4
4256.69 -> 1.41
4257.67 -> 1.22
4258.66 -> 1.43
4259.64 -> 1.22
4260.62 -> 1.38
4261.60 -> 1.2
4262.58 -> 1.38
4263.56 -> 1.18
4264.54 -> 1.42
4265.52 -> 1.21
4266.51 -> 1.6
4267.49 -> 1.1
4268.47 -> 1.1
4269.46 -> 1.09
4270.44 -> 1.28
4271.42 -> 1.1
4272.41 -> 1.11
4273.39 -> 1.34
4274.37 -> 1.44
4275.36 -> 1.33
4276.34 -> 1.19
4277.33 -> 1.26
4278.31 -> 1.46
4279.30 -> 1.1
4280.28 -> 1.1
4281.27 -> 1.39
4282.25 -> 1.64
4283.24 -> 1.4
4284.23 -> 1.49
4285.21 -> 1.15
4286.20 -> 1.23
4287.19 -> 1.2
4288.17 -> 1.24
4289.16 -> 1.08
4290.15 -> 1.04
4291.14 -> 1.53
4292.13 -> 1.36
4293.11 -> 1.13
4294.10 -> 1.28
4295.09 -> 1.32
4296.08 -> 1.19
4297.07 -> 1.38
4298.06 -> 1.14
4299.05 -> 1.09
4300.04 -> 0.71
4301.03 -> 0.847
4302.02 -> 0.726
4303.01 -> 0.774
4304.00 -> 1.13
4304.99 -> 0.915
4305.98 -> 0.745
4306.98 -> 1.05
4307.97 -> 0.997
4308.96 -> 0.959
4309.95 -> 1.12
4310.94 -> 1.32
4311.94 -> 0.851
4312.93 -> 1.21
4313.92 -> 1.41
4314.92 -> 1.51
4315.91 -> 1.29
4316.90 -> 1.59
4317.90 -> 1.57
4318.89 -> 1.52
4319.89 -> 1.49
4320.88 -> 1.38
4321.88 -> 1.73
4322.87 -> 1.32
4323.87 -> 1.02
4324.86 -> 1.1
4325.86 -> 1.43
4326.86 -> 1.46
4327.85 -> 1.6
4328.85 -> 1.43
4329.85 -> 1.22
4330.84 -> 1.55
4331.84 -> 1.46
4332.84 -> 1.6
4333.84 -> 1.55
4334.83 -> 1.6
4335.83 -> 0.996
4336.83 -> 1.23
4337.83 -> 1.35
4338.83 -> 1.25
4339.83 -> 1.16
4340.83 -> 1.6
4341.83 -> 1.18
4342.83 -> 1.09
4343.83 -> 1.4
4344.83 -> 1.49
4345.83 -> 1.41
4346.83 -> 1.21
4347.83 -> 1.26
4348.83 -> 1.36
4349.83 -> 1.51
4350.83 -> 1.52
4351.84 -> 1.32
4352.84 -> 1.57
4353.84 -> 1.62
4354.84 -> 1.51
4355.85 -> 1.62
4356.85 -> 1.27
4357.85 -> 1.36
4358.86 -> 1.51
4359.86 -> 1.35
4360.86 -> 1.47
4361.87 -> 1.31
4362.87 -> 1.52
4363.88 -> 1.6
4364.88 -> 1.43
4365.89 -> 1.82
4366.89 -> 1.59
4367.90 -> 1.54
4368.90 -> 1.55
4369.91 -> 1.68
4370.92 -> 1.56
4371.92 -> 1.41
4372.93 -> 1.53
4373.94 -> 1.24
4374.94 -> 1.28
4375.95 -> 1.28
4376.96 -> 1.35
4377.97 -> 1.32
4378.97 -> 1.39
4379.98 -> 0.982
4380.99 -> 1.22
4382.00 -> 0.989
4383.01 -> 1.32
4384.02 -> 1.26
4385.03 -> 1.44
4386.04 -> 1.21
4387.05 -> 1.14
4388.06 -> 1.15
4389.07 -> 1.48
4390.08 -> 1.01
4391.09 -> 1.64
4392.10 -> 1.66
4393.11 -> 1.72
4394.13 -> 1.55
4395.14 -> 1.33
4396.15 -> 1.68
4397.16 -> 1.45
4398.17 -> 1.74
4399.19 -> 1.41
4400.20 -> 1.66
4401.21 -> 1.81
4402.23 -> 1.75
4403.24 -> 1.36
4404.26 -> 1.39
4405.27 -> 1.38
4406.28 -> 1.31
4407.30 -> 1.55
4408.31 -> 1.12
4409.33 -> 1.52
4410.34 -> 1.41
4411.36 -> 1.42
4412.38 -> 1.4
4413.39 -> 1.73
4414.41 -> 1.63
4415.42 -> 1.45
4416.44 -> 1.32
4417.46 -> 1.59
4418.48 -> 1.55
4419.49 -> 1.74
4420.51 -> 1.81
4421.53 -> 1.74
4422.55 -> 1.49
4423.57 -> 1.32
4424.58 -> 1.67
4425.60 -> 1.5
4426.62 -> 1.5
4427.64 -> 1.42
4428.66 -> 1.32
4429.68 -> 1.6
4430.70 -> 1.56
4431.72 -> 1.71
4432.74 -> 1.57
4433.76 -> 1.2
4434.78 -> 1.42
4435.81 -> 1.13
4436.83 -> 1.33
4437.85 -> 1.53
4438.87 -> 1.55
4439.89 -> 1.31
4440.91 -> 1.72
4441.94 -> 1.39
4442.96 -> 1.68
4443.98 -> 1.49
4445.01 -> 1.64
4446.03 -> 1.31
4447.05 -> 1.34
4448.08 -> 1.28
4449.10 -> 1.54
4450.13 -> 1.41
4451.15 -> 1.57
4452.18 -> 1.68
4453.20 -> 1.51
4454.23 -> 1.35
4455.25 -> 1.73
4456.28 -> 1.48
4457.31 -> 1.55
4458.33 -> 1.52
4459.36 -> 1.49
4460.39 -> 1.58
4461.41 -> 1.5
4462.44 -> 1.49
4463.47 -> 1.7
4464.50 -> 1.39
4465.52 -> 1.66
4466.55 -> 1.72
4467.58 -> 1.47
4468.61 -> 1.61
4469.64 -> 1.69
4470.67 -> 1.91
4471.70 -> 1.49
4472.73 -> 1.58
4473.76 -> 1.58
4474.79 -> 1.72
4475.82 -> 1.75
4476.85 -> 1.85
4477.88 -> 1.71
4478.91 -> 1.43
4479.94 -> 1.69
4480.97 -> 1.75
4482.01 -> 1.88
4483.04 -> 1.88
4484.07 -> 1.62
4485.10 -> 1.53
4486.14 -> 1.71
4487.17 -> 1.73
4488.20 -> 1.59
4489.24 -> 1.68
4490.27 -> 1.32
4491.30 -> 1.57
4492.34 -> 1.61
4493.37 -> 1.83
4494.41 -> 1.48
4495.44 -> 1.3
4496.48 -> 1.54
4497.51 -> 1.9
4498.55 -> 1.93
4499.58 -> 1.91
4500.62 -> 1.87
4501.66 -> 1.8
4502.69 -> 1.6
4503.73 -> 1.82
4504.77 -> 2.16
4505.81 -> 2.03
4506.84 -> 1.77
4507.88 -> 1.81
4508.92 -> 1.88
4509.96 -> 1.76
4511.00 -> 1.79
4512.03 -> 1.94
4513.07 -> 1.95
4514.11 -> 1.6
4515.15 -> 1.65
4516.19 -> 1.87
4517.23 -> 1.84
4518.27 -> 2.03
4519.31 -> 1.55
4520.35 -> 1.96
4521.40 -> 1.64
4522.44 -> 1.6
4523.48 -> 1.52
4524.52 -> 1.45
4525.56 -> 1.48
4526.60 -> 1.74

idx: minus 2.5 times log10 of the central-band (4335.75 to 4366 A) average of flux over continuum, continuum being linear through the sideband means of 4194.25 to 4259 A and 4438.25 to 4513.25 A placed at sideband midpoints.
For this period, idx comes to 0.03 mag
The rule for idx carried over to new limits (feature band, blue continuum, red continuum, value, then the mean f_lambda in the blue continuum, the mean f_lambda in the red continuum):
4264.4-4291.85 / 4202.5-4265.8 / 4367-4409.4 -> 0.02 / 1.25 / 1.41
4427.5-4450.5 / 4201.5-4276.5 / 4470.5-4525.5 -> 0.11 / 1.25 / 1.72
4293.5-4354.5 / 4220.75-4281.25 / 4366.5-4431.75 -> 0.06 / 1.25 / 1.46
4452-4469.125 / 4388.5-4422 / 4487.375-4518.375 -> 0.07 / 1.52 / 1.76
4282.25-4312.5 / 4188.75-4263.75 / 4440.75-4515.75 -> 0.20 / 1.24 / 1.65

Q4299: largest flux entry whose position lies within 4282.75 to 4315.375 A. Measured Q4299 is 1.53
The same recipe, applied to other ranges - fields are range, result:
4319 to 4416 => 1.82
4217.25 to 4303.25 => 2.03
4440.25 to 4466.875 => 1.73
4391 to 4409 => 1.81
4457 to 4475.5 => 1.91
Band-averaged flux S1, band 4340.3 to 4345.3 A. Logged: 1.35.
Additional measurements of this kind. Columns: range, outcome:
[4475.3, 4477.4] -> 1.8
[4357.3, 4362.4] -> 1.4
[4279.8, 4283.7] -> 1.38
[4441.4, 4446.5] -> 1.5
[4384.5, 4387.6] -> 1.26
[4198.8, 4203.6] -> 1.16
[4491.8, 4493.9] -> 1.71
